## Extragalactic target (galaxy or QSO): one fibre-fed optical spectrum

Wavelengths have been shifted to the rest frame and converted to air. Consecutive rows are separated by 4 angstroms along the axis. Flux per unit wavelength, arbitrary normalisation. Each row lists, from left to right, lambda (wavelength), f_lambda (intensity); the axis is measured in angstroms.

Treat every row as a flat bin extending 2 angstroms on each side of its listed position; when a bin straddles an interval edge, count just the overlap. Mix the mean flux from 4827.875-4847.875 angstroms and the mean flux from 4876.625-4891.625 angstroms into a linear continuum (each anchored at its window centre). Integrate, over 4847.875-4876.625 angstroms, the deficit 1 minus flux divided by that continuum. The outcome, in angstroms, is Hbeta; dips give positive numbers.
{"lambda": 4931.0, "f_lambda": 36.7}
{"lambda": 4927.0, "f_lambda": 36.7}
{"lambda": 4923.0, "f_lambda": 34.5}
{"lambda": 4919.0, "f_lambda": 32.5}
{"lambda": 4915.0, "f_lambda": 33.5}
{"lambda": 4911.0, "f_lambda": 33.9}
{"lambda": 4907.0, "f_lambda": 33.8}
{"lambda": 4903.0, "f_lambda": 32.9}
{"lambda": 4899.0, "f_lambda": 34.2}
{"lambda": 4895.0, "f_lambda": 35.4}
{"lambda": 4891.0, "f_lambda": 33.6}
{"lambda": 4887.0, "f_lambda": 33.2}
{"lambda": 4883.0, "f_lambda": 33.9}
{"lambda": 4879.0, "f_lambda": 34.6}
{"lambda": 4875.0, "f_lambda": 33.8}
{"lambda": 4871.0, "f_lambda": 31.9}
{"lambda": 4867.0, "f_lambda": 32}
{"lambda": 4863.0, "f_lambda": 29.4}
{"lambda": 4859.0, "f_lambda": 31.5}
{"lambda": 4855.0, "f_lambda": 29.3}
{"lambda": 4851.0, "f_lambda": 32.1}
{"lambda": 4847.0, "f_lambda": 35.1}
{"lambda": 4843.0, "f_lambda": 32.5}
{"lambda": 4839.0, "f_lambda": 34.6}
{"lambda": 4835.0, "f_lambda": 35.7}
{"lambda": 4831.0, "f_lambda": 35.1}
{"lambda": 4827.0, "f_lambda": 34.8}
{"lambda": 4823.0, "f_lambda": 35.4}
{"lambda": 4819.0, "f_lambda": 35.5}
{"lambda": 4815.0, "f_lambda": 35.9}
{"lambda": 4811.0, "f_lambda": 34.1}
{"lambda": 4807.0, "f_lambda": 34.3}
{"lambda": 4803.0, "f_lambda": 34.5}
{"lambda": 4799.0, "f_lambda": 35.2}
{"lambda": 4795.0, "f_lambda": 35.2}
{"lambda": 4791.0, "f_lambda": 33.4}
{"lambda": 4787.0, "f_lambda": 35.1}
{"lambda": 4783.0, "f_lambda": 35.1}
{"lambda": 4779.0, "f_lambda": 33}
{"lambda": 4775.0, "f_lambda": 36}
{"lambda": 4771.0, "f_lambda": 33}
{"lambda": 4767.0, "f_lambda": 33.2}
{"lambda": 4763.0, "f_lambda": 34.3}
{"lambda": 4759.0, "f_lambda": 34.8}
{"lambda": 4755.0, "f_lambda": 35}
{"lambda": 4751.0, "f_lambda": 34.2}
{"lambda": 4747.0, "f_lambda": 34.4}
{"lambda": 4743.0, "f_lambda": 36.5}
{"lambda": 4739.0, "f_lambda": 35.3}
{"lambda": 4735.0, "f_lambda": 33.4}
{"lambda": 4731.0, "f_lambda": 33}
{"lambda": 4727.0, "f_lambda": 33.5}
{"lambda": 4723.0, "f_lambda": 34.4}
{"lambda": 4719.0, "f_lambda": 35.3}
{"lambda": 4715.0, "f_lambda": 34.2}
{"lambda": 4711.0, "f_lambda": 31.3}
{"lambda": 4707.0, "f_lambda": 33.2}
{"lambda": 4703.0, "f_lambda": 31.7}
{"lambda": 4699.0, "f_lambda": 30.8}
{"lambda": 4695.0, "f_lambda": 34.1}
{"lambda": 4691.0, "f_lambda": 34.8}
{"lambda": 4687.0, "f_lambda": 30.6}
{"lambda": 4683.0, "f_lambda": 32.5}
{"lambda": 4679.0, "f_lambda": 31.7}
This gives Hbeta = 2.2 angstroms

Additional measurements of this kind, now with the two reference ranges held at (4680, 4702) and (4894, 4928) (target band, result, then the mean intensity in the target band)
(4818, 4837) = -1.0 angstroms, 35.3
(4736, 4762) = -1.6 angstroms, 34.9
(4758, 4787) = -1.0 angstroms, 34.2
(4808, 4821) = -0.7 angstroms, 35.1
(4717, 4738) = -0.8 angstroms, 34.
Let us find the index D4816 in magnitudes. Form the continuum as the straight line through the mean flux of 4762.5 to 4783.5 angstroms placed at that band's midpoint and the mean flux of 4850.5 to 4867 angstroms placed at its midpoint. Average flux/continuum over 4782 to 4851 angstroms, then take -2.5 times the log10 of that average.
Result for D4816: -0.08 mag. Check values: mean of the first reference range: 34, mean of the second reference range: 30.6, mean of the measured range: 34.7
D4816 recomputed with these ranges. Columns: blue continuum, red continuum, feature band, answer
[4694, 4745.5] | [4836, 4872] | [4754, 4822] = -0.06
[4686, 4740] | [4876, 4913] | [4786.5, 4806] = -0.03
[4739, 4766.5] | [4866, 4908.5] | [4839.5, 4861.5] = 0.06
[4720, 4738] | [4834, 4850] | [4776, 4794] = -0.01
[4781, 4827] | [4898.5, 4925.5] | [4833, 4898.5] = 0.04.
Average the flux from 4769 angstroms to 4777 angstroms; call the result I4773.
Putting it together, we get 34.5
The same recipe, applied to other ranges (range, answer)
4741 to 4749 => 35.5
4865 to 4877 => 32.6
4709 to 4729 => 33.7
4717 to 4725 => 34.8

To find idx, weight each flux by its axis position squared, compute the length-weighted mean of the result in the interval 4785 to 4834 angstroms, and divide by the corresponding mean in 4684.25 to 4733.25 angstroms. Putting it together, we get 1.10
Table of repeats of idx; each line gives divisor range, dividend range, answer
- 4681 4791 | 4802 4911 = 1.05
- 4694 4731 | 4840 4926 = 1.07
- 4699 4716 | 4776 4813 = 1.11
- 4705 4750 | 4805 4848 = 1.07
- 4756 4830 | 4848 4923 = 0.99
